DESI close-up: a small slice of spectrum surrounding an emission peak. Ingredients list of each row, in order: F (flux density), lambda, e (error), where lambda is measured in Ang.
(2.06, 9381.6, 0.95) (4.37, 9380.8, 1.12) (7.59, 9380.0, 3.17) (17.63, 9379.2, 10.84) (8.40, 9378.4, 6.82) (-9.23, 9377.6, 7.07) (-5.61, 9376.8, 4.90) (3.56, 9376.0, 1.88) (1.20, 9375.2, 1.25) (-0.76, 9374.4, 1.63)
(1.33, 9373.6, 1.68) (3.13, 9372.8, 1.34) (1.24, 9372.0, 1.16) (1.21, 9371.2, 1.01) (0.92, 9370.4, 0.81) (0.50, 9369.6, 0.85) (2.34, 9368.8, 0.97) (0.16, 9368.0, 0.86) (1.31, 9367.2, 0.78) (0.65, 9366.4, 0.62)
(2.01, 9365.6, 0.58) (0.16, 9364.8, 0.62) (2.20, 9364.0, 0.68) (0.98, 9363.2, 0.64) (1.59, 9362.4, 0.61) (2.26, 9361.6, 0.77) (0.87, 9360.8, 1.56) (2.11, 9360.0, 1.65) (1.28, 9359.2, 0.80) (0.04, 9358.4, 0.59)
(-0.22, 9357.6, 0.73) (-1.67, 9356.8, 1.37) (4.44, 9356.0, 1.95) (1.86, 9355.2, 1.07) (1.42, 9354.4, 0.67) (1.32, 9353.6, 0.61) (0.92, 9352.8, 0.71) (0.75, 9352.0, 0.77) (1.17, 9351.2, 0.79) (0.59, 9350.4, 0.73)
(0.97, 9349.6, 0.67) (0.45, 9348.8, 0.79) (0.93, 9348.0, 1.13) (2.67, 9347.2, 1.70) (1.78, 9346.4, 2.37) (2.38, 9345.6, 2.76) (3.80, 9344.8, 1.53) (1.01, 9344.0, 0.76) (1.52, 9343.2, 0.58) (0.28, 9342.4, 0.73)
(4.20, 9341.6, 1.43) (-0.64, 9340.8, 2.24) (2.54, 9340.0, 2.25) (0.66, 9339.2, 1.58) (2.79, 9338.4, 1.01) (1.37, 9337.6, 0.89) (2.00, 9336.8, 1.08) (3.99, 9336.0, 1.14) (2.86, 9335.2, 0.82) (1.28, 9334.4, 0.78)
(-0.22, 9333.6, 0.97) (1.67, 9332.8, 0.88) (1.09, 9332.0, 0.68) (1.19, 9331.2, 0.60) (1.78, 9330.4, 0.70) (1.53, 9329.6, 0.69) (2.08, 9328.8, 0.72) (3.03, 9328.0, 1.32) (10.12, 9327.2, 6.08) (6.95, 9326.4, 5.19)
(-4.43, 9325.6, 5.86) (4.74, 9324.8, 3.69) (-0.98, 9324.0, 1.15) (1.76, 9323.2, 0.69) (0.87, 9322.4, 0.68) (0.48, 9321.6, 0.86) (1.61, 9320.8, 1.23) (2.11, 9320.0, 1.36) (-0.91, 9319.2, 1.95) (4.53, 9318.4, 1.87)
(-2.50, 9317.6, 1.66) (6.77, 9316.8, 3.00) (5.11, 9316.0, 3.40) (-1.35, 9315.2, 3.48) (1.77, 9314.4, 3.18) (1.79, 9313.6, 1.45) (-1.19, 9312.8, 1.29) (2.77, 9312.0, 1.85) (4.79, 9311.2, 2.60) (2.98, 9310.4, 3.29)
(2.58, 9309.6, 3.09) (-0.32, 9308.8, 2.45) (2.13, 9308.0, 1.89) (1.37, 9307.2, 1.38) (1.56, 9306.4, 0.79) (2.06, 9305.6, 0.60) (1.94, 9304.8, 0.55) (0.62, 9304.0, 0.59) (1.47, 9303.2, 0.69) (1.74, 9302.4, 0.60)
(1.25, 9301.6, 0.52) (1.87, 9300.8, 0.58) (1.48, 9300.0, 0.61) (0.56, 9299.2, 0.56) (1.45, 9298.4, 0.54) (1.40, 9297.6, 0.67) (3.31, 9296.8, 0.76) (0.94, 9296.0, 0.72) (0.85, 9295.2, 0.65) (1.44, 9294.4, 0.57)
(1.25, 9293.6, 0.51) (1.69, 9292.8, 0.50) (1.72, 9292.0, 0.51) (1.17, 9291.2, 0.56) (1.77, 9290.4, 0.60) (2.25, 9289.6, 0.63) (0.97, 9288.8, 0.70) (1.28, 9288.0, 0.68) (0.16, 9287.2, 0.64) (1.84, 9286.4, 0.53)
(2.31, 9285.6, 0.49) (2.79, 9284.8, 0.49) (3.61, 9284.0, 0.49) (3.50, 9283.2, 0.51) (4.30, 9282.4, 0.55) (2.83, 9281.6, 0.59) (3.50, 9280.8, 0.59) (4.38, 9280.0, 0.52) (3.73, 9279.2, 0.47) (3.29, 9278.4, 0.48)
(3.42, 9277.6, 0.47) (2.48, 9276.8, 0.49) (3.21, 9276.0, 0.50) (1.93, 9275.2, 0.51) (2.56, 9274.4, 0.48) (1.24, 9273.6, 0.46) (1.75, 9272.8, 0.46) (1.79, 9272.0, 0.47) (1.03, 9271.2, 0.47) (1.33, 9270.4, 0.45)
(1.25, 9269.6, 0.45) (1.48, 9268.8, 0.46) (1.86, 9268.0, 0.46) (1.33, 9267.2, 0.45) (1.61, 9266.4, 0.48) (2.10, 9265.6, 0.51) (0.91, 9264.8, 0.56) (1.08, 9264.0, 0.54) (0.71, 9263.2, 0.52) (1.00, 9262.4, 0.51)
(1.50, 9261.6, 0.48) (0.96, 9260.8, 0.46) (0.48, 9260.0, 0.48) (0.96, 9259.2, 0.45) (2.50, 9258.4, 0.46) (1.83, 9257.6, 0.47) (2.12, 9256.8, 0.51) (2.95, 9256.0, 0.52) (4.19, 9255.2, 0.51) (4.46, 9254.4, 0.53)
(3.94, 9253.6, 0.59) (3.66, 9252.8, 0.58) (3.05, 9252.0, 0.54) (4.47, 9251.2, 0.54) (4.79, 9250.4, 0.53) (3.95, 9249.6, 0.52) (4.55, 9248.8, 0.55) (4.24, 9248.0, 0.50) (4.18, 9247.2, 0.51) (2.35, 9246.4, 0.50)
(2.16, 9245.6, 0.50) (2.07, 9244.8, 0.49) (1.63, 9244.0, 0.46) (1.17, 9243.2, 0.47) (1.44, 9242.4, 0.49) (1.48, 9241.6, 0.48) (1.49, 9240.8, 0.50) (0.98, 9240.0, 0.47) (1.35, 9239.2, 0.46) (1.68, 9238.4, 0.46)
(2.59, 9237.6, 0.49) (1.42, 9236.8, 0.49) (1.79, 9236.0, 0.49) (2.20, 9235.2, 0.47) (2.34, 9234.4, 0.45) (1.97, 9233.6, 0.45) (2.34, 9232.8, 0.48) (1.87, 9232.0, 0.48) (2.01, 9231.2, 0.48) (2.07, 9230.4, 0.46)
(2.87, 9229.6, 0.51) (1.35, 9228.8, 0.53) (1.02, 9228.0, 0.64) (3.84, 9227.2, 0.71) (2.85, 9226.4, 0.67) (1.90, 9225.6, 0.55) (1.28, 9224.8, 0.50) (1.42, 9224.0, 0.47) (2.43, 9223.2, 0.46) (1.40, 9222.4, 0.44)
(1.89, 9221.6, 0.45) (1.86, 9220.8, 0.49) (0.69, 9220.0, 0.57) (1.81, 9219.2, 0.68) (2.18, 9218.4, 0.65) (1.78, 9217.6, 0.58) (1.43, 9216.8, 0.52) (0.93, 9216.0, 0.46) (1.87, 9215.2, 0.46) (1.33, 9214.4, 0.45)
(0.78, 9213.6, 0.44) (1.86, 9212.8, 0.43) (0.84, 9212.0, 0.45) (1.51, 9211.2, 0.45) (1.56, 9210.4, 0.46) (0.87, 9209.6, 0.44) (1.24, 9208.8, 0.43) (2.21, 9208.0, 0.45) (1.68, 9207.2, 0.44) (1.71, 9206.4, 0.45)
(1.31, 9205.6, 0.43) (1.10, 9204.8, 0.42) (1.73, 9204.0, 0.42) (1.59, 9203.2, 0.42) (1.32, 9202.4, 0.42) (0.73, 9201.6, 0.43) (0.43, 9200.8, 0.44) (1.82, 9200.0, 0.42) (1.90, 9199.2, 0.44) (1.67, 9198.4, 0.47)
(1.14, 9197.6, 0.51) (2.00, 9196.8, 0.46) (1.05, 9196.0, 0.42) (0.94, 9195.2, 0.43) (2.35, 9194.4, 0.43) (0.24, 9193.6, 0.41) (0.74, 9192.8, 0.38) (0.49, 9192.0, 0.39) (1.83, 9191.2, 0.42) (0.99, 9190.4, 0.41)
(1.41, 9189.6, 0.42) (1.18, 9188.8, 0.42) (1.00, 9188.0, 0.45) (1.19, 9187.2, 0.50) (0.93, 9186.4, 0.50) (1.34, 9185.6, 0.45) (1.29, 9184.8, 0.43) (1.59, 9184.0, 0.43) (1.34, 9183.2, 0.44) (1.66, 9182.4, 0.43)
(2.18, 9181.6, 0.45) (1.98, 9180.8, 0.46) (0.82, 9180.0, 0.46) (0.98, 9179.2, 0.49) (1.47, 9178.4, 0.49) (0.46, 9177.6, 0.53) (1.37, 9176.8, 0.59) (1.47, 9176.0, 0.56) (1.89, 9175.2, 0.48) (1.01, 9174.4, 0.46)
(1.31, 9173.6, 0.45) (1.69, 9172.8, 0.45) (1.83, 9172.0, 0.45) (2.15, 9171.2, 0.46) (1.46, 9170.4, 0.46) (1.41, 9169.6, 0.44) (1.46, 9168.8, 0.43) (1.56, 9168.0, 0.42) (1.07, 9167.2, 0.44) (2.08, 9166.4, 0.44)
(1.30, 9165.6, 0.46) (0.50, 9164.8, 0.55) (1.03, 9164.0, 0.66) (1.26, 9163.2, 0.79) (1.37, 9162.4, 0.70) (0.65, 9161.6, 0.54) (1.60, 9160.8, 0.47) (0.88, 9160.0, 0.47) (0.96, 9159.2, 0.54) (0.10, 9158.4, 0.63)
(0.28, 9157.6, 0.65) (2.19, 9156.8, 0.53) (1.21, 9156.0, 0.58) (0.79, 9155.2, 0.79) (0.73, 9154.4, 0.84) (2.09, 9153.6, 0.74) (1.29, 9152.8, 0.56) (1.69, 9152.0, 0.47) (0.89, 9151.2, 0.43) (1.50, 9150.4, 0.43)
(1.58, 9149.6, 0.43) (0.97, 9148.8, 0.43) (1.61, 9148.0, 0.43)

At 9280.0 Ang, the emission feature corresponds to [N II] 6583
